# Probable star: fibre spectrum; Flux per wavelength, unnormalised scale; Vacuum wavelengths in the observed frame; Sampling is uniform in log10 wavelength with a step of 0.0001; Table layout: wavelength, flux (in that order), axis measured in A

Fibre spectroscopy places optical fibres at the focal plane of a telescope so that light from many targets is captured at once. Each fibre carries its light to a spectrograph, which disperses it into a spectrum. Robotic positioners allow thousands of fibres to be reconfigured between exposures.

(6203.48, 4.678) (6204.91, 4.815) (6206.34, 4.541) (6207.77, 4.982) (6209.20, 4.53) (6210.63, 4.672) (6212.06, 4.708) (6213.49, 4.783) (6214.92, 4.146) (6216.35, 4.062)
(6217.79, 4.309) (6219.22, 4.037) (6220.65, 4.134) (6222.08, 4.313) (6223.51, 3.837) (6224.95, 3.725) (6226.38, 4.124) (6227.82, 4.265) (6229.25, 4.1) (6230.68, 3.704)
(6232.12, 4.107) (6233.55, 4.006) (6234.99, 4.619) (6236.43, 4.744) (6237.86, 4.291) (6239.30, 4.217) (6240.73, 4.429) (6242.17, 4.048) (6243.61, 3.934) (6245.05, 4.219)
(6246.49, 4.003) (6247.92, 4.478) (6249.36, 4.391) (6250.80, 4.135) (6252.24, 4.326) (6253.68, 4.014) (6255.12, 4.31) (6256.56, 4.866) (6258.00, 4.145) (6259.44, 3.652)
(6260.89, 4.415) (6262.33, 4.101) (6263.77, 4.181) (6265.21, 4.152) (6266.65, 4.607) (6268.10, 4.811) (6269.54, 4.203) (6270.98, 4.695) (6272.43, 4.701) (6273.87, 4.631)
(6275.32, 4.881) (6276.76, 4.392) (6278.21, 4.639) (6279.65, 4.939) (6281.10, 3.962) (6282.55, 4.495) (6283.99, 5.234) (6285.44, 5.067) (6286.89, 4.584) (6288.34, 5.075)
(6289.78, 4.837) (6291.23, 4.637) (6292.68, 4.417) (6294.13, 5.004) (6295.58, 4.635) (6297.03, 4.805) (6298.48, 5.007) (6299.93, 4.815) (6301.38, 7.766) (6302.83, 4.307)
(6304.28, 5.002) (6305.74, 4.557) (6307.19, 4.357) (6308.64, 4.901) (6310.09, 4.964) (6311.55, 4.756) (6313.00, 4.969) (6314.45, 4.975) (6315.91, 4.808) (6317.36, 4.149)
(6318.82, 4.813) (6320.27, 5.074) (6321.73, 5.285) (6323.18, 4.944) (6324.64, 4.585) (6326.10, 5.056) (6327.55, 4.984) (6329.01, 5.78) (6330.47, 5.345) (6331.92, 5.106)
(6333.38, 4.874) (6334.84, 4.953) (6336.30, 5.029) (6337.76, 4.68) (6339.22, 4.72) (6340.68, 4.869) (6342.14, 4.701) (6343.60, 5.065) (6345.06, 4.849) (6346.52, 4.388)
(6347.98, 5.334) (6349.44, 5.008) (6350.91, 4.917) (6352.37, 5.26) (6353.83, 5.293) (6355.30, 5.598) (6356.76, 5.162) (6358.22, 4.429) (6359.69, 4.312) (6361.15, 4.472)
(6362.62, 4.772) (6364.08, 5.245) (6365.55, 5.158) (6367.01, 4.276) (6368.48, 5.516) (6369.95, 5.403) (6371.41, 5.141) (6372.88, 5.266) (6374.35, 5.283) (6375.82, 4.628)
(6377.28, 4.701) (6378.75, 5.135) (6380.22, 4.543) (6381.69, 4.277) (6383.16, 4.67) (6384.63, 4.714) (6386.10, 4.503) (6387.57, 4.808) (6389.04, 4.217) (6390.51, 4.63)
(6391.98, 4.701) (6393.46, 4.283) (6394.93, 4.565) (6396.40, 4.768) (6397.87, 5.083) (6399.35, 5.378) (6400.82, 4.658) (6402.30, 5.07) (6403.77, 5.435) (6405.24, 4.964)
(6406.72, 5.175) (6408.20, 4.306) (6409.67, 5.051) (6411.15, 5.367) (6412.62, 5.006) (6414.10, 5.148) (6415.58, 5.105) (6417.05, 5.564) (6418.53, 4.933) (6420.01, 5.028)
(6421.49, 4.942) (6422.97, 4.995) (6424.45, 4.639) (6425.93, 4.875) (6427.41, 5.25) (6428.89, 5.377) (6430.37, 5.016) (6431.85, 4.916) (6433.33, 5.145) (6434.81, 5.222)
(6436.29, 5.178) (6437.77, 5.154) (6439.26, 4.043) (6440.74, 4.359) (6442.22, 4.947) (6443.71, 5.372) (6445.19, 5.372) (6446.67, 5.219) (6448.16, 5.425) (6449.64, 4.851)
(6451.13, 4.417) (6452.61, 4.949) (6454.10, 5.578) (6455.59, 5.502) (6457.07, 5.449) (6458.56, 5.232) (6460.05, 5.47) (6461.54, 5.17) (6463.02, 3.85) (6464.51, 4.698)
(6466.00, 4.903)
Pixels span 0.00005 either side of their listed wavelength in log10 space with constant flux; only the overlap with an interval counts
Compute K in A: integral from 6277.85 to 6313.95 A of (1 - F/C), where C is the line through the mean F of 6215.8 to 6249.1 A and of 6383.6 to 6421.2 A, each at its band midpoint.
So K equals -3.5 A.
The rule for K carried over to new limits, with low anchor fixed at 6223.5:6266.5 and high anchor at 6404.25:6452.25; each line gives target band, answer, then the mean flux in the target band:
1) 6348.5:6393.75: -0.96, 4.86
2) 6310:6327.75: -1.34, 4.87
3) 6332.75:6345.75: -0.69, 4.86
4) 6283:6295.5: -1.27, 4.84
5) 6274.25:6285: -0.76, 4.66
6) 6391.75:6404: 0.03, 4.87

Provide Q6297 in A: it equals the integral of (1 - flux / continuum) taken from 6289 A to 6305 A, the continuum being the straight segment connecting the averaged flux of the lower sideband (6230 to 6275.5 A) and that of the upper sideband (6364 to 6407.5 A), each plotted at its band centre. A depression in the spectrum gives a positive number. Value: -1.9 A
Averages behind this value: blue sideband 4.31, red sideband 4.87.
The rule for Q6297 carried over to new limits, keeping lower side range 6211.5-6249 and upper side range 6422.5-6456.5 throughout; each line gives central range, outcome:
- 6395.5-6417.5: -0.7 A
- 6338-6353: -0.8 A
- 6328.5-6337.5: -1.0 A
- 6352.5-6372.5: -1.1 A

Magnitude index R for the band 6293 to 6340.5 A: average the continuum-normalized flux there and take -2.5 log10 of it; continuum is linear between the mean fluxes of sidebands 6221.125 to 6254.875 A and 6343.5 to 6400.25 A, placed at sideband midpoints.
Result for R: -0.09 mag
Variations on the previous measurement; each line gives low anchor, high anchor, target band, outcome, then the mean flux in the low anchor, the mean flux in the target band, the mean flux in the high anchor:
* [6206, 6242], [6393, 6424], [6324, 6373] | -0.05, 4.29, 4.98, 4.99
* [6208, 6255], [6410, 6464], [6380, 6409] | 0.03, 4.24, 4.74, 5.06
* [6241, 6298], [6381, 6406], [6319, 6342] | -0.09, 4.48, 5.01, 4.75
